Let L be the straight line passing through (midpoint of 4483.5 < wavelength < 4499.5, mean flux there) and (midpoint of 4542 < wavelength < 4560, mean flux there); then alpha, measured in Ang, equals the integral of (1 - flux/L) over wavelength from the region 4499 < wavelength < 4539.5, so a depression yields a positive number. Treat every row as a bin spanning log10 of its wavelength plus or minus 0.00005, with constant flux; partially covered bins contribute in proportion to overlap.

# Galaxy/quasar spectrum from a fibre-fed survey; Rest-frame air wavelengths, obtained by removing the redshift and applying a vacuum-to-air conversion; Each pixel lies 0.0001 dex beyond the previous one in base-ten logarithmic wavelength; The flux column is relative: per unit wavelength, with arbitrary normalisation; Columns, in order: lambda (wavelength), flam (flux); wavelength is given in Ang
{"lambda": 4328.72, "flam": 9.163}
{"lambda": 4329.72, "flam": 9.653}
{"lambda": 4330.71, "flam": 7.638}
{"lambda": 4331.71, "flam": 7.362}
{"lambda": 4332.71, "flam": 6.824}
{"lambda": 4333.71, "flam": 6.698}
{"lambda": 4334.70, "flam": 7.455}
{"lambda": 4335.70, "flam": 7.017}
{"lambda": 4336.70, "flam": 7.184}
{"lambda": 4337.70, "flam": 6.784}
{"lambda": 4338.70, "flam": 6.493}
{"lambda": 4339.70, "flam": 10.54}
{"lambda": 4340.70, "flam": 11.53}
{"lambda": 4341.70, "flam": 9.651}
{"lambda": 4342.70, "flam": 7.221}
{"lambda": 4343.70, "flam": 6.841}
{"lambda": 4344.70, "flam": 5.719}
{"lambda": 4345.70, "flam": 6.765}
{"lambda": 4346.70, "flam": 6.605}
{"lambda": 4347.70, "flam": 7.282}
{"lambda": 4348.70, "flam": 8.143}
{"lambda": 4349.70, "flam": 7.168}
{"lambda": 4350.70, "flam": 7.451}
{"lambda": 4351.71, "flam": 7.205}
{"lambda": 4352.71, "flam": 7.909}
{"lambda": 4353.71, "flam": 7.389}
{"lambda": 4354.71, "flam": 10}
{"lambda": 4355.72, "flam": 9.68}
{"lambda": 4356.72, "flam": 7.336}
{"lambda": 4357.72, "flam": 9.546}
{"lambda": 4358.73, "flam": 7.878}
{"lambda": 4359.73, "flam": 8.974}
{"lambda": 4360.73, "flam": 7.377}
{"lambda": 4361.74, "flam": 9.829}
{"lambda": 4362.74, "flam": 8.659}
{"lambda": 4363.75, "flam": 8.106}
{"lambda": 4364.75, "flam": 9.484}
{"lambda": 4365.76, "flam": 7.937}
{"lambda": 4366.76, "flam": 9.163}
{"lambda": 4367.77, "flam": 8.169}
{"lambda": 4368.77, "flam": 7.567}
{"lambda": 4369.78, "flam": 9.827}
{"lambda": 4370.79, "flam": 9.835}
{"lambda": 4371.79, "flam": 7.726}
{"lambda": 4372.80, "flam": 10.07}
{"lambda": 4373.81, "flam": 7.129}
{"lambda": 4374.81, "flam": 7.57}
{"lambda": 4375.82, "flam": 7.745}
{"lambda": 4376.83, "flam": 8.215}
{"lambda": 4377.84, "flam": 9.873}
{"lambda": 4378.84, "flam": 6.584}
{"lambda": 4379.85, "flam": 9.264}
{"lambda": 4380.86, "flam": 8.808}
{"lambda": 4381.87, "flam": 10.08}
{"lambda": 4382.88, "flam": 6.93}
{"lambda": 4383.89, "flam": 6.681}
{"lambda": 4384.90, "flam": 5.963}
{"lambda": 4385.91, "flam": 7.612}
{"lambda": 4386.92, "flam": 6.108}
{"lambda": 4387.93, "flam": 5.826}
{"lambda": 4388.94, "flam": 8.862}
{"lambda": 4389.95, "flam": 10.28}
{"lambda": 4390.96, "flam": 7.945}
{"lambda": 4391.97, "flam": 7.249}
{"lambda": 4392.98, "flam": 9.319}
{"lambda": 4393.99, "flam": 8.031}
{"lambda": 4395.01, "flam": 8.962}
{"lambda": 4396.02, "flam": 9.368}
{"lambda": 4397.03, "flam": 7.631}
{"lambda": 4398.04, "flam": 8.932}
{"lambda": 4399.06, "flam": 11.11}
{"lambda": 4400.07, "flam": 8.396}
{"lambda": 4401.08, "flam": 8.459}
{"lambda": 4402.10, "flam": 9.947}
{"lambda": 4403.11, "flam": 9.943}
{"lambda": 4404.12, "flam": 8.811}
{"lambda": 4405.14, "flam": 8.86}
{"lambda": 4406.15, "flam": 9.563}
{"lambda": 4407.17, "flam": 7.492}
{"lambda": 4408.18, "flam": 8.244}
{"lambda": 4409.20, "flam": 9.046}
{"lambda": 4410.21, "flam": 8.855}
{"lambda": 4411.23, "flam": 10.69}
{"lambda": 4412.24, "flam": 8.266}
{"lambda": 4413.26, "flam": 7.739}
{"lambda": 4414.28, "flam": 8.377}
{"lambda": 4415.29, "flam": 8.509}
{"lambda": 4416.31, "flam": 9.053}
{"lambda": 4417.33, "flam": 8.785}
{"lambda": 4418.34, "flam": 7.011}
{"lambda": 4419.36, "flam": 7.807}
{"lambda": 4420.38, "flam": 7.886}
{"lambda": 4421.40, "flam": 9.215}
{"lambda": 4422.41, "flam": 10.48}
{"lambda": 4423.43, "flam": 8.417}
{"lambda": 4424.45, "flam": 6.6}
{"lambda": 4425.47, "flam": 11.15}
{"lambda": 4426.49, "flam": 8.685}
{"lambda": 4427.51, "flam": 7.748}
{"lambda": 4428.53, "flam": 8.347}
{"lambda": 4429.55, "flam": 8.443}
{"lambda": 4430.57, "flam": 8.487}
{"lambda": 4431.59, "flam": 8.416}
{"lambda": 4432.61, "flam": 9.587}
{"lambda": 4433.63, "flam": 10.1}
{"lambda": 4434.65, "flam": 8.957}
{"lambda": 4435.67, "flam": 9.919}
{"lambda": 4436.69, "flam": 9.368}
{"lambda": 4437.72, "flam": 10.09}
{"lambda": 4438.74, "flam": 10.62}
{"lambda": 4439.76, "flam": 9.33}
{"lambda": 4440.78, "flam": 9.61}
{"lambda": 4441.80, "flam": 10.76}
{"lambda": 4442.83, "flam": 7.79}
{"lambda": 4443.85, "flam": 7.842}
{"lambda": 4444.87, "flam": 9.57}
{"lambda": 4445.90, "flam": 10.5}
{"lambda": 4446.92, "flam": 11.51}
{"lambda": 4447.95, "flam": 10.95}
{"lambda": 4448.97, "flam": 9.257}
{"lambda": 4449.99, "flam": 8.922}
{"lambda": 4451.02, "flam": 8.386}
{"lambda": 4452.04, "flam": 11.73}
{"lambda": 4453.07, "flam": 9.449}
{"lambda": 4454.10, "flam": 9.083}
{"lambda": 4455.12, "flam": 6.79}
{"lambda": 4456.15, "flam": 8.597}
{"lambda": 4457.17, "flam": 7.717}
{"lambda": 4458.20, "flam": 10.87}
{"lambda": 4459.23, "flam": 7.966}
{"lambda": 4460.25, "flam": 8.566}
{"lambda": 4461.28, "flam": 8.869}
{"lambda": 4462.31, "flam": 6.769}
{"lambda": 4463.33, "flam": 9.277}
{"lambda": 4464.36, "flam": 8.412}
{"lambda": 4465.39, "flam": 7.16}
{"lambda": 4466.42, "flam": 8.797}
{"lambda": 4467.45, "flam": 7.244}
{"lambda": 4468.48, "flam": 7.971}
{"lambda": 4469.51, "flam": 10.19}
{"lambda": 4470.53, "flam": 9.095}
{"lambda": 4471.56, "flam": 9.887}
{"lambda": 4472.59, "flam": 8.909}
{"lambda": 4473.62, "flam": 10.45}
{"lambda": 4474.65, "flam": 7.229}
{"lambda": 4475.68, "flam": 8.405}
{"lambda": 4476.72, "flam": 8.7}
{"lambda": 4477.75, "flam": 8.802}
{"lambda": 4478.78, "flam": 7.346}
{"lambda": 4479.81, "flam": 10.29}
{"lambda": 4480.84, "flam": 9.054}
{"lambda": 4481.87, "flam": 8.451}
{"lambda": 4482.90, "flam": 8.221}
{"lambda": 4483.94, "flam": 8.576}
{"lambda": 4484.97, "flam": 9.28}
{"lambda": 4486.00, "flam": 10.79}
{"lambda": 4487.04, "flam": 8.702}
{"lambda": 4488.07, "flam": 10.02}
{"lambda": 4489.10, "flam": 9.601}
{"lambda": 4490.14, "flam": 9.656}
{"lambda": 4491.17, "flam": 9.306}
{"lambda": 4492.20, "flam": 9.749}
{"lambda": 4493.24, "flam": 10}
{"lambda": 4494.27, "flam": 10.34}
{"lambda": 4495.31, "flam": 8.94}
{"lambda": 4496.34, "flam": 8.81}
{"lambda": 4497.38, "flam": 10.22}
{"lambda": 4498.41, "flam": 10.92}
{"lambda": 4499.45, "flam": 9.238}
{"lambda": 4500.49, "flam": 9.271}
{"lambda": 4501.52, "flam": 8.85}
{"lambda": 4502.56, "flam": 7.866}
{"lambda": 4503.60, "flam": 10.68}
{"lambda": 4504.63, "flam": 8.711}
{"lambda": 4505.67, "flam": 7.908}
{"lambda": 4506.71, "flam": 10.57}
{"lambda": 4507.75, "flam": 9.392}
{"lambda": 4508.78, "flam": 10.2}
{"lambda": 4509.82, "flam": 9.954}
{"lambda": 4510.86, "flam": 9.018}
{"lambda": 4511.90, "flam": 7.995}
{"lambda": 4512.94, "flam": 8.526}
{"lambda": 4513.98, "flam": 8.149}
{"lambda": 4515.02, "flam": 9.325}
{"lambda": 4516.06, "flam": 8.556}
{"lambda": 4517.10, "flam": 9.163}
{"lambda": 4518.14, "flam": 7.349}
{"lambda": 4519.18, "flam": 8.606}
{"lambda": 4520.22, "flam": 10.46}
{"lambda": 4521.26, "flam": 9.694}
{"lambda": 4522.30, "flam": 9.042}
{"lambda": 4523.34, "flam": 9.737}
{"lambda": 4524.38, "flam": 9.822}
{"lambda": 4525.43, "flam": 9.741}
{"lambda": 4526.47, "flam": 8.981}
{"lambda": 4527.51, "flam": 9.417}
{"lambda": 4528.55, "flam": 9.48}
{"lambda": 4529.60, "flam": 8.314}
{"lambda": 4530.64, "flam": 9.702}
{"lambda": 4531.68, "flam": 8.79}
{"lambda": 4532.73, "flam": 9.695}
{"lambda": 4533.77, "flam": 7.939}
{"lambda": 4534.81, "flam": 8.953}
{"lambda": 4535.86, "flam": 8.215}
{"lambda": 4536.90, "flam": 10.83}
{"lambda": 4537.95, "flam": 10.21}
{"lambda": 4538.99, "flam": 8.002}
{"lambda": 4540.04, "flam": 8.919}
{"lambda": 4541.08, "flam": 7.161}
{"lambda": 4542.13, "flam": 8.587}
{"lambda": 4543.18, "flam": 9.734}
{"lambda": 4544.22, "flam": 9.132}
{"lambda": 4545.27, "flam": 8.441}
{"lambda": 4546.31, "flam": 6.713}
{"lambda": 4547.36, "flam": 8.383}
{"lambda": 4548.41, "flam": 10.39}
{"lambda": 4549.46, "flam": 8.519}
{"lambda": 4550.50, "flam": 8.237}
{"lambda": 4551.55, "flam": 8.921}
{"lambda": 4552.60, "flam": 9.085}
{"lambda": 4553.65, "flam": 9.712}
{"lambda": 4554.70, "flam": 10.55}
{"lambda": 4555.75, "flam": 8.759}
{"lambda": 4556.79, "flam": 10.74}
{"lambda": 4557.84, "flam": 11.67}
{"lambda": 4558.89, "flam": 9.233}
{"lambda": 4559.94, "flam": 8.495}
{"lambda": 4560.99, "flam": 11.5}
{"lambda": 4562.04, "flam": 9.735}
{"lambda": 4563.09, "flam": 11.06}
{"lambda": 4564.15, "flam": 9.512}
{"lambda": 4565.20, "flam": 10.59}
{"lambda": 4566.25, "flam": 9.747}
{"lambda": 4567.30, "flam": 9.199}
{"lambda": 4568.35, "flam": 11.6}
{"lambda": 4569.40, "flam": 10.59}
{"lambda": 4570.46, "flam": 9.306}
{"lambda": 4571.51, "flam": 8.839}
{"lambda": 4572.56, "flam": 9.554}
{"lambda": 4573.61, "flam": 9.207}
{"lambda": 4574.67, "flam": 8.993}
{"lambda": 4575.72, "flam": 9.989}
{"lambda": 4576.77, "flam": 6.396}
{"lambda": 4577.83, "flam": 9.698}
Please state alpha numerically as 1.3 Ang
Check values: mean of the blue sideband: 9.65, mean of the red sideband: 9.22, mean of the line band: 9.14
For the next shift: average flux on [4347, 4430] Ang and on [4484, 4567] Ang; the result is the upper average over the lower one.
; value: 1.10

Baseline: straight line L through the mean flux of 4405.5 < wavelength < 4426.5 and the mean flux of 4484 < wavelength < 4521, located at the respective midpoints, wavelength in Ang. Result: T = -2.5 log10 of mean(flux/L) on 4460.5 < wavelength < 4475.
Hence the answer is 0.05 mag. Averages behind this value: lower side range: 8.66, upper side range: 9.31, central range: 8.61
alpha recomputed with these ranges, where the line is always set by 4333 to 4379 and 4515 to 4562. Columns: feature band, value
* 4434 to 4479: -1.8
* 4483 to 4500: -1.3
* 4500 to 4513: -0.3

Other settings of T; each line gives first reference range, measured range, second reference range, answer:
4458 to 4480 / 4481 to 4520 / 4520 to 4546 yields -0.04 mag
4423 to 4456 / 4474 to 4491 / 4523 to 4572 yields 0.04 mag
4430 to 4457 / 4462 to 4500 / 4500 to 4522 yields 0.02 mag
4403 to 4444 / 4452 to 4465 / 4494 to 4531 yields 0.05 mag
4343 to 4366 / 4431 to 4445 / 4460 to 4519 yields -0.10 mag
